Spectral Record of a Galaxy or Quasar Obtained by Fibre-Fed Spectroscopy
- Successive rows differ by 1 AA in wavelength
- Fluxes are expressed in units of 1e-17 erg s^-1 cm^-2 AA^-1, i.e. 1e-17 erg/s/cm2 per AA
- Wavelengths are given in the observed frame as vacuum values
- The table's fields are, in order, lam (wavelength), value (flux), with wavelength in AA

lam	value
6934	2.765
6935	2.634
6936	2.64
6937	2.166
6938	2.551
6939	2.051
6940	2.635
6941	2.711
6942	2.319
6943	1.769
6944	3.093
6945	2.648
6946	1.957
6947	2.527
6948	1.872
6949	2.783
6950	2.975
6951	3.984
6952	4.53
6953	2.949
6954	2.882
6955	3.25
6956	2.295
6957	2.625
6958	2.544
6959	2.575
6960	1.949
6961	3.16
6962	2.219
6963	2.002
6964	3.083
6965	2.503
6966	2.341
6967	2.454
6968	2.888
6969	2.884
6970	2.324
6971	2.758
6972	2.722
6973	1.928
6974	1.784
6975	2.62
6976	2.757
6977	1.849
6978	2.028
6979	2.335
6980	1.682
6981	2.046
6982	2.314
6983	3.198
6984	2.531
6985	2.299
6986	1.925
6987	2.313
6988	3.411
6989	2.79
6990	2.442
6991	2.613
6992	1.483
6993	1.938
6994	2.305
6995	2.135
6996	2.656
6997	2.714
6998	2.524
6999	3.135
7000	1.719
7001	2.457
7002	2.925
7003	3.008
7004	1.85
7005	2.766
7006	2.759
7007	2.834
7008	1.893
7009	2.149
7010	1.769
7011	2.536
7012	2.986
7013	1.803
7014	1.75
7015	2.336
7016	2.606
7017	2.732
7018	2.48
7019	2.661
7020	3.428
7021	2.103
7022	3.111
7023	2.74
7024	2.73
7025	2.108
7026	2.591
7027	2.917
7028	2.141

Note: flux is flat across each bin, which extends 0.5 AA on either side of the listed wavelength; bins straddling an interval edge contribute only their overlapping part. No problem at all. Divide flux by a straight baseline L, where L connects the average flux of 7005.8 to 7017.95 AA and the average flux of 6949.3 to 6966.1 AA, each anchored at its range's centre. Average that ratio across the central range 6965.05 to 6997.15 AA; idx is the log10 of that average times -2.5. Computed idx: 0.10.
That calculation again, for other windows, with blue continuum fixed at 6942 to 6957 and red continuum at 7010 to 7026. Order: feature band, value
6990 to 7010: 0.084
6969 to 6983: 0.171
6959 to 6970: 0.081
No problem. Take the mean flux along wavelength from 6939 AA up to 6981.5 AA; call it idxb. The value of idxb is 2.55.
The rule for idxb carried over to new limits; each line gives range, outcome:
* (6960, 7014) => 2.41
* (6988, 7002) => 2.43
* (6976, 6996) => 2.32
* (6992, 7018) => 2.39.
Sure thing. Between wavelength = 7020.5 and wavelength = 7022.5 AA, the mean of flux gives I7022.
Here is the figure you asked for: 2.61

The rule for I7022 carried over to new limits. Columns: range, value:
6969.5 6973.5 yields 2.43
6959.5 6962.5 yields 2.44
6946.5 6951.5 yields 2.83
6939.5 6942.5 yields 2.56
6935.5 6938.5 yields 2.45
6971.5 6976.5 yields 2.36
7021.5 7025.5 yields 2.67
